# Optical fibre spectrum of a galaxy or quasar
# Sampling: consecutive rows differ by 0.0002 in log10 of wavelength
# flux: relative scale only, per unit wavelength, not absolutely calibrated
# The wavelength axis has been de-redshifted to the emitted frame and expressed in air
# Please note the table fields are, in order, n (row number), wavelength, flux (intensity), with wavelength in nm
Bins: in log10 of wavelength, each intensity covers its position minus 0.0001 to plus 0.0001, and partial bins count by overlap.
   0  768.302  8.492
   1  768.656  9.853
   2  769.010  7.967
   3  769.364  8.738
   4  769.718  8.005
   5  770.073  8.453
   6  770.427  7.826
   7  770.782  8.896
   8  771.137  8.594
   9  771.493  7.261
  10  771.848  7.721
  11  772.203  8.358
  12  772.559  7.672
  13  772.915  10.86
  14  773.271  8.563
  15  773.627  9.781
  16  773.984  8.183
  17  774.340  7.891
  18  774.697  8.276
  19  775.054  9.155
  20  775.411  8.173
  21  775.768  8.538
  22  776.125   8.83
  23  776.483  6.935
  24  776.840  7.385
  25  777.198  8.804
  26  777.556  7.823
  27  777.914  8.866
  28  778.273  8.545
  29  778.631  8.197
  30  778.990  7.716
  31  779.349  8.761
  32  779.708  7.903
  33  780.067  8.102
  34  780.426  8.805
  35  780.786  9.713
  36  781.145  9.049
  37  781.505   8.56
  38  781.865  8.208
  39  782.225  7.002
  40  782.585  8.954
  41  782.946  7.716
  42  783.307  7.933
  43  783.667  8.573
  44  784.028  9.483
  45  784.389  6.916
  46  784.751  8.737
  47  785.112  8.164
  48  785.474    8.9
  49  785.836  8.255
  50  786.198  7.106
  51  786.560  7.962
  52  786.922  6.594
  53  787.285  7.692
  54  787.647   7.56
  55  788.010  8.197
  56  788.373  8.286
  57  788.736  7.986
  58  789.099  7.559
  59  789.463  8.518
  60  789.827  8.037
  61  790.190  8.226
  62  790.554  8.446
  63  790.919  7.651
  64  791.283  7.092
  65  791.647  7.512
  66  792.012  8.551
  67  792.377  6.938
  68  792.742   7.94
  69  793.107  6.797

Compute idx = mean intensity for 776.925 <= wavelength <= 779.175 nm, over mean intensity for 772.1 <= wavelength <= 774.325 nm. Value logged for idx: 0.94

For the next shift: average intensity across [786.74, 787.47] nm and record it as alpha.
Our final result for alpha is 7.15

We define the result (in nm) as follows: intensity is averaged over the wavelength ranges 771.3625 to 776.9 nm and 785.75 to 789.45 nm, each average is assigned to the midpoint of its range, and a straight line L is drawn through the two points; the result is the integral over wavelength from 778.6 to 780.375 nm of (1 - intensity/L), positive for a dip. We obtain -0.01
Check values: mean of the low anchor 8.38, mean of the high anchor 7.74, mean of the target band 8.18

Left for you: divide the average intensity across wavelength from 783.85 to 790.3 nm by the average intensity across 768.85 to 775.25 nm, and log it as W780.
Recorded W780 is 0.95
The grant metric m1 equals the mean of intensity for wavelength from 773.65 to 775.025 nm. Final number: 8.41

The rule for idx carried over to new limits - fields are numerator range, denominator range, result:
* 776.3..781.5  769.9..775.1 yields 0.98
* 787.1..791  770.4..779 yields 0.96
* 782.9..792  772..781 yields 0.94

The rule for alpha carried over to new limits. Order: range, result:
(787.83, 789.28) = 8.01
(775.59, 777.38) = 8.1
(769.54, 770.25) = 8.23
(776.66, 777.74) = 8.01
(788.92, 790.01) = 8.04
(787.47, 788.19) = 7.88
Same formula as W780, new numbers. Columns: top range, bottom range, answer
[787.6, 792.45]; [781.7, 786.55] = 0.97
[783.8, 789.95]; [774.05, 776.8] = 0.97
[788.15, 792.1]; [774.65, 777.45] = 0.97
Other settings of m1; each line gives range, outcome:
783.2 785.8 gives 8.39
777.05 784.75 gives 8.37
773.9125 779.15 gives 8.22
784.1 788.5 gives 7.9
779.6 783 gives 8.44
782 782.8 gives 7.98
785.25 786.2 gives 8.27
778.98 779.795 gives 8.24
